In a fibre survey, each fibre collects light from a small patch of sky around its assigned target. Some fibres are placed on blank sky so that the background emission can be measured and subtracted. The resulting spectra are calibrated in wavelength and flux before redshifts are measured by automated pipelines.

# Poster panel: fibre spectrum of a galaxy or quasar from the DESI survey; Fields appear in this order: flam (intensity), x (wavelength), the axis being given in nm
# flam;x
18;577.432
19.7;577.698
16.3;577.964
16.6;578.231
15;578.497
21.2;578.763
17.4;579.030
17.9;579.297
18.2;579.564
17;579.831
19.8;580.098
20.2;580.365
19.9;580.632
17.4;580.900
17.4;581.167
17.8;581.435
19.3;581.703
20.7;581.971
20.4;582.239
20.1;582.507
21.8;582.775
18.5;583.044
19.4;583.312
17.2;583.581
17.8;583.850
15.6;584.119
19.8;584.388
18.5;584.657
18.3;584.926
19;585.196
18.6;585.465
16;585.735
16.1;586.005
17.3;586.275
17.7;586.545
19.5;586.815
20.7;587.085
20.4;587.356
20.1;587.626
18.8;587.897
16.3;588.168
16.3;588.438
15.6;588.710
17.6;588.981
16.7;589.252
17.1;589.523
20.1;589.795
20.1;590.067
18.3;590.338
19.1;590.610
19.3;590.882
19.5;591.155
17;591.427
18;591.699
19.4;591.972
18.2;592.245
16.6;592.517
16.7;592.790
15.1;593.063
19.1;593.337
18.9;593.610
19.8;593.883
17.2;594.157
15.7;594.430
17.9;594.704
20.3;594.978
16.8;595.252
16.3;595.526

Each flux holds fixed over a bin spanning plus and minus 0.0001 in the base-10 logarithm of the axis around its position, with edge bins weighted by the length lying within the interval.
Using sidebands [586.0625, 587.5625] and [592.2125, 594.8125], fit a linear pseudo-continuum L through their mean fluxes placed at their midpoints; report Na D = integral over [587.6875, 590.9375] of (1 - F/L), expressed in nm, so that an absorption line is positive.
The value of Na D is 0.08 nm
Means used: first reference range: 19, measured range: 18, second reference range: 17.5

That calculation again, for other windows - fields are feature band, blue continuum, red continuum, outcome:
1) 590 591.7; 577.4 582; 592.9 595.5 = -0.082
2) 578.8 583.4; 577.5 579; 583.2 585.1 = -0.294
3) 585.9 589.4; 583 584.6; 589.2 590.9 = 0.099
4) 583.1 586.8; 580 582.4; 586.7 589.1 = 0.173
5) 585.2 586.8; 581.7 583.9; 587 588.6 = 0.126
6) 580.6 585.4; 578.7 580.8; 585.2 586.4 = -0.224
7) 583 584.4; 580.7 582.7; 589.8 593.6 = 0.080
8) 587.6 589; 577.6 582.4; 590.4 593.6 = 0.072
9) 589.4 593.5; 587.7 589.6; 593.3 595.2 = -0.139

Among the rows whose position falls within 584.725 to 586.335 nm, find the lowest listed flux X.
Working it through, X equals 16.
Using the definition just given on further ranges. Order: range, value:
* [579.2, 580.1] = 17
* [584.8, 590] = 15.6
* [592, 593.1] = 15.1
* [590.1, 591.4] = 18.3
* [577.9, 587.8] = 15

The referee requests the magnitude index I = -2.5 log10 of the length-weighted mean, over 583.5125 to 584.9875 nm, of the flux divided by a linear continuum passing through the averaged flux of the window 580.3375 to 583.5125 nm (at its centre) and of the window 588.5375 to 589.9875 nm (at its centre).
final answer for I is 0.05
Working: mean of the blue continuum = 19.3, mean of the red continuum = 17.5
